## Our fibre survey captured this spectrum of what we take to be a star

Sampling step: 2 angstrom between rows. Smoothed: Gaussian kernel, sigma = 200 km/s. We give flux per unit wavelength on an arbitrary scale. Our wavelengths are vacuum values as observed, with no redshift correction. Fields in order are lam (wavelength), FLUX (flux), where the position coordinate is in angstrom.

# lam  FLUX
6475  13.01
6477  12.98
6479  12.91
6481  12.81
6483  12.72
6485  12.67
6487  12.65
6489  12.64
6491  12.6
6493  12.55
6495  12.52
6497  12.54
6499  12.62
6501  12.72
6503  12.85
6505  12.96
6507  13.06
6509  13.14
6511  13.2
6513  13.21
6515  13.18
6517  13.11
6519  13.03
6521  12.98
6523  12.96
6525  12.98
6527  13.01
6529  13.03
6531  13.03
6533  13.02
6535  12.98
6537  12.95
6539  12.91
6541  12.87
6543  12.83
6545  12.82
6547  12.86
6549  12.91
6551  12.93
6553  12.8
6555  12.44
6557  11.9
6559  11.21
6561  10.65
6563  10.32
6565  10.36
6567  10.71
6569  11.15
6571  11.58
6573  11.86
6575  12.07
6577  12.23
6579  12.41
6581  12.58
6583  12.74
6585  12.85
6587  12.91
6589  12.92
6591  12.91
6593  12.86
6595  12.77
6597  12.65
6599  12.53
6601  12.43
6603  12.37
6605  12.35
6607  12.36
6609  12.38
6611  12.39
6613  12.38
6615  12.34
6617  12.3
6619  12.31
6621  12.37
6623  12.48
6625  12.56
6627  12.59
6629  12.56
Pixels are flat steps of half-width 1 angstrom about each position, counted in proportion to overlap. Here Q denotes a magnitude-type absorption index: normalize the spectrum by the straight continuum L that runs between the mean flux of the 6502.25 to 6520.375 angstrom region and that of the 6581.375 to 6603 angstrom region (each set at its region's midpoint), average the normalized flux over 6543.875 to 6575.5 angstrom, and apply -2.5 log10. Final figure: 0.10 mag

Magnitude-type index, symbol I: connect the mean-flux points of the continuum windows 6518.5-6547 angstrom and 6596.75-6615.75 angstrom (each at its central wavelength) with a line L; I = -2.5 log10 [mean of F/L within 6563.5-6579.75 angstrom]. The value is 0.11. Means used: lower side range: 13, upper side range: 12.4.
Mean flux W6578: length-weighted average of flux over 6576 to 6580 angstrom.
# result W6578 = 12.3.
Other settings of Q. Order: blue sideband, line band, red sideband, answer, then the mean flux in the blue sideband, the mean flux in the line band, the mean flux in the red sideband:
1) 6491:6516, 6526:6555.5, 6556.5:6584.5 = -0.07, 12.9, 12.9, 11.6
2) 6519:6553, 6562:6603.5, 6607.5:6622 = 0.04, 12.9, 12.2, 12.4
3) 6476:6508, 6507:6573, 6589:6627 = 0.01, 12.7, 12.5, 12.5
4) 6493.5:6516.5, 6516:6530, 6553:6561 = -0.04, 12.9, 13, 11.8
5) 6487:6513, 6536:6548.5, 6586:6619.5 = -0.02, 12.8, 12.9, 12.5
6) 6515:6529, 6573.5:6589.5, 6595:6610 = 0.00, 13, 12.6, 12.5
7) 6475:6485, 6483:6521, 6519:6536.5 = 0.01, 12.9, 12.8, 13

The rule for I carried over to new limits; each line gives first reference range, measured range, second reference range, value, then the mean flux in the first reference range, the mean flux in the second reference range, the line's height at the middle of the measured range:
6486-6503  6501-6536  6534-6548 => -0.02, 12.6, 12.9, 12.8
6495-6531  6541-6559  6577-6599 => 0.02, 13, 12.7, 12.8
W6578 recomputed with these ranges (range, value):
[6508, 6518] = 13.2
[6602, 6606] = 12.4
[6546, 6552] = 12.9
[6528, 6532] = 13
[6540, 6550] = 12.9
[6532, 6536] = 13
